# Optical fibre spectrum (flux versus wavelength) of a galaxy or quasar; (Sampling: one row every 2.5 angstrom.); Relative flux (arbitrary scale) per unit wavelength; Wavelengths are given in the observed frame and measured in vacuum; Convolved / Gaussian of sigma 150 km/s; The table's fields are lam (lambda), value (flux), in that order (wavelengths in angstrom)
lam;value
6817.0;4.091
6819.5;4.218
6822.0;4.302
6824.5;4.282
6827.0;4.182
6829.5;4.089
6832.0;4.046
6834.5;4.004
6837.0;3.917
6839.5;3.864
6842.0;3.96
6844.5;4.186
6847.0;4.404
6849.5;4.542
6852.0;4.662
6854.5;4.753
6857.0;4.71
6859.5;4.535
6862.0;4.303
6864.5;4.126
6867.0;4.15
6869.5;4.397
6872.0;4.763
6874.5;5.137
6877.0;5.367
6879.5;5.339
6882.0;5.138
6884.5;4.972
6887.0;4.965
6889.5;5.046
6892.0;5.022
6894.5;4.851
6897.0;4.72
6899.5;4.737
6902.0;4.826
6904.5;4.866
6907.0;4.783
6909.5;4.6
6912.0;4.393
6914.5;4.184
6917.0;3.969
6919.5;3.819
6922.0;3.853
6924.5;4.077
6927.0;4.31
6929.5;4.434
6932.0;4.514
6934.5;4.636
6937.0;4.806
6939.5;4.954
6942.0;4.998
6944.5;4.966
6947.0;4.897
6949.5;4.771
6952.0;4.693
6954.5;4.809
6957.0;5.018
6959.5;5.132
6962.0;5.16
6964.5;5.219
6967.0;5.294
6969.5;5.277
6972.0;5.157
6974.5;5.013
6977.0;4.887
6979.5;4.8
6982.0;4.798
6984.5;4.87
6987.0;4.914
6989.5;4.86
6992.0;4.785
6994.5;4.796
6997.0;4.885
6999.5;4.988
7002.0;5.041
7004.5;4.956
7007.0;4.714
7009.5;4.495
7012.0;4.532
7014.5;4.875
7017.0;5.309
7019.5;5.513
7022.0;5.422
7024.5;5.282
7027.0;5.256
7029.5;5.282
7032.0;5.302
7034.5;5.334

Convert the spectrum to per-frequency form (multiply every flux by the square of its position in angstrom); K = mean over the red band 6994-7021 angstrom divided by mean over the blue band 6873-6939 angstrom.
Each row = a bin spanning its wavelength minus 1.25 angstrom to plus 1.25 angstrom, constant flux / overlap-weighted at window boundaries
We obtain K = 1.1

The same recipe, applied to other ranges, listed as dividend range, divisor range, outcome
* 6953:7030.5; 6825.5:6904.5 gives 1.14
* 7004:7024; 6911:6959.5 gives 1.12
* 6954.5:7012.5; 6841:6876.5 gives 1.14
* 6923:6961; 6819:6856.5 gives 1.15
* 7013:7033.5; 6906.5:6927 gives 1.30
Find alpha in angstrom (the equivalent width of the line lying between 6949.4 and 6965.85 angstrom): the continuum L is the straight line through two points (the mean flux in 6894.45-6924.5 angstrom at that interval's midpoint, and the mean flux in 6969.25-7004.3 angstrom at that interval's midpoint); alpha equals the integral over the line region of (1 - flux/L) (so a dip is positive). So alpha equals -0.9 angstrom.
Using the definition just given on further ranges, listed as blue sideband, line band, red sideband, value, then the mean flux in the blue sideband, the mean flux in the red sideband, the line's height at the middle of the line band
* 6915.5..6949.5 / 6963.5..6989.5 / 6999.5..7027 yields -1.28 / 4.49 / 5.02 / 4.78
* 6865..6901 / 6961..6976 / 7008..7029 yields -0.51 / 4.88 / 5.09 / 5.01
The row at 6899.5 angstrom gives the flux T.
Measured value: 4.737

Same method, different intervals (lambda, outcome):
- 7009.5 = 4.495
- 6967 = 5.294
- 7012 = 4.532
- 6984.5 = 4.87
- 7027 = 5.256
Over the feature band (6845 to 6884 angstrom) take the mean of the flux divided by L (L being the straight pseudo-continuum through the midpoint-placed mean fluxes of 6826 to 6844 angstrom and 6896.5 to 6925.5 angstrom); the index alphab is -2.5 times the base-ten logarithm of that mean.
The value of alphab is -0.128 mag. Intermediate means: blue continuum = 4.01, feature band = 4.68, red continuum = 4.4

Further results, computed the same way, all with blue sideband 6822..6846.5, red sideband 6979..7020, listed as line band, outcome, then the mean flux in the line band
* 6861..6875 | -0.050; 4.45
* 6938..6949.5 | -0.073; 4.93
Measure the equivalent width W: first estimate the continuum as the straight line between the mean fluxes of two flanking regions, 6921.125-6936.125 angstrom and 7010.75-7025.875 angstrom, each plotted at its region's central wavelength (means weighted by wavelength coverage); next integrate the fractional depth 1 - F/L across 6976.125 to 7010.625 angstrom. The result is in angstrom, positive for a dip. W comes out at 0.6 angstrom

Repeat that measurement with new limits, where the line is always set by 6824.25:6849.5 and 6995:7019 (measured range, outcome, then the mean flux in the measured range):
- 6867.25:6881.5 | -2.2 angstrom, 4.95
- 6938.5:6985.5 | -3.1 angstrom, 4.99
